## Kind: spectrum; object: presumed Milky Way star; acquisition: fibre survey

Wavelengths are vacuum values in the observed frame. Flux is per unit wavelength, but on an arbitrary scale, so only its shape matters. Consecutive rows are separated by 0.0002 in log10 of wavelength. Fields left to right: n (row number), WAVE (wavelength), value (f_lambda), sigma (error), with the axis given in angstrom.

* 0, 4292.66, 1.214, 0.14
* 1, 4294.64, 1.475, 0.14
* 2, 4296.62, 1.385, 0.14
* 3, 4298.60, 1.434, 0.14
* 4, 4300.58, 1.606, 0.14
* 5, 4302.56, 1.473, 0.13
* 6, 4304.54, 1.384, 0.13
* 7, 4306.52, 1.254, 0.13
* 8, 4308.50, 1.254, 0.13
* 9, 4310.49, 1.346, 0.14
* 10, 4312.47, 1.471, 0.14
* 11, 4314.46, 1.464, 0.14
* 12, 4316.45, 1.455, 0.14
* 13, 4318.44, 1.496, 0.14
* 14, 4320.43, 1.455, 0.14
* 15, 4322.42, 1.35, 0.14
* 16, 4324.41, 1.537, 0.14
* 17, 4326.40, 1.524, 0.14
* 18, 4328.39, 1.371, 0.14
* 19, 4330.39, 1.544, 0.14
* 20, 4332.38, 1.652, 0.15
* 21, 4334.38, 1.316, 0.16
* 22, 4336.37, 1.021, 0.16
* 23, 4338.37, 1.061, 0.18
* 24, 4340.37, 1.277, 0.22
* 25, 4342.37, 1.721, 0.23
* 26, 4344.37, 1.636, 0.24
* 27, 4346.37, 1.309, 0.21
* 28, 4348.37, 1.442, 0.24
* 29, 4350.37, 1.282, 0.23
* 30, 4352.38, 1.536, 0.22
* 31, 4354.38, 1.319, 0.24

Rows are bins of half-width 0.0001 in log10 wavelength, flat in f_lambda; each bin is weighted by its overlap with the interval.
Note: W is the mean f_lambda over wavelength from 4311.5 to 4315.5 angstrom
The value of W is 1.47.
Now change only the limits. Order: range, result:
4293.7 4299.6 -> 1.43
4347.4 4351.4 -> 1.36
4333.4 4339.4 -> 1.13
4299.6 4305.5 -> 1.49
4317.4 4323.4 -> 1.43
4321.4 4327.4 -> 1.47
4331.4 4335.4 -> 1.48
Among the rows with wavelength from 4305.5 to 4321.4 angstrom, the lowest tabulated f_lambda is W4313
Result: 1.254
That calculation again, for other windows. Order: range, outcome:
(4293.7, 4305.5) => 1.384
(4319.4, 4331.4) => 1.35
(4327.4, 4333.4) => 1.371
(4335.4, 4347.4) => 1.021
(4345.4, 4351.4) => 1.282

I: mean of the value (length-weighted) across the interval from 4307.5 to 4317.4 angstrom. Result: 1.4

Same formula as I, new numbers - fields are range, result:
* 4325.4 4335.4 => 1.48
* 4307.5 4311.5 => 1.3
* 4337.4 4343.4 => 1.36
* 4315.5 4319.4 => 1.47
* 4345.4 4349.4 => 1.38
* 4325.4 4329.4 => 1.45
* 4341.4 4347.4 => 1.55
